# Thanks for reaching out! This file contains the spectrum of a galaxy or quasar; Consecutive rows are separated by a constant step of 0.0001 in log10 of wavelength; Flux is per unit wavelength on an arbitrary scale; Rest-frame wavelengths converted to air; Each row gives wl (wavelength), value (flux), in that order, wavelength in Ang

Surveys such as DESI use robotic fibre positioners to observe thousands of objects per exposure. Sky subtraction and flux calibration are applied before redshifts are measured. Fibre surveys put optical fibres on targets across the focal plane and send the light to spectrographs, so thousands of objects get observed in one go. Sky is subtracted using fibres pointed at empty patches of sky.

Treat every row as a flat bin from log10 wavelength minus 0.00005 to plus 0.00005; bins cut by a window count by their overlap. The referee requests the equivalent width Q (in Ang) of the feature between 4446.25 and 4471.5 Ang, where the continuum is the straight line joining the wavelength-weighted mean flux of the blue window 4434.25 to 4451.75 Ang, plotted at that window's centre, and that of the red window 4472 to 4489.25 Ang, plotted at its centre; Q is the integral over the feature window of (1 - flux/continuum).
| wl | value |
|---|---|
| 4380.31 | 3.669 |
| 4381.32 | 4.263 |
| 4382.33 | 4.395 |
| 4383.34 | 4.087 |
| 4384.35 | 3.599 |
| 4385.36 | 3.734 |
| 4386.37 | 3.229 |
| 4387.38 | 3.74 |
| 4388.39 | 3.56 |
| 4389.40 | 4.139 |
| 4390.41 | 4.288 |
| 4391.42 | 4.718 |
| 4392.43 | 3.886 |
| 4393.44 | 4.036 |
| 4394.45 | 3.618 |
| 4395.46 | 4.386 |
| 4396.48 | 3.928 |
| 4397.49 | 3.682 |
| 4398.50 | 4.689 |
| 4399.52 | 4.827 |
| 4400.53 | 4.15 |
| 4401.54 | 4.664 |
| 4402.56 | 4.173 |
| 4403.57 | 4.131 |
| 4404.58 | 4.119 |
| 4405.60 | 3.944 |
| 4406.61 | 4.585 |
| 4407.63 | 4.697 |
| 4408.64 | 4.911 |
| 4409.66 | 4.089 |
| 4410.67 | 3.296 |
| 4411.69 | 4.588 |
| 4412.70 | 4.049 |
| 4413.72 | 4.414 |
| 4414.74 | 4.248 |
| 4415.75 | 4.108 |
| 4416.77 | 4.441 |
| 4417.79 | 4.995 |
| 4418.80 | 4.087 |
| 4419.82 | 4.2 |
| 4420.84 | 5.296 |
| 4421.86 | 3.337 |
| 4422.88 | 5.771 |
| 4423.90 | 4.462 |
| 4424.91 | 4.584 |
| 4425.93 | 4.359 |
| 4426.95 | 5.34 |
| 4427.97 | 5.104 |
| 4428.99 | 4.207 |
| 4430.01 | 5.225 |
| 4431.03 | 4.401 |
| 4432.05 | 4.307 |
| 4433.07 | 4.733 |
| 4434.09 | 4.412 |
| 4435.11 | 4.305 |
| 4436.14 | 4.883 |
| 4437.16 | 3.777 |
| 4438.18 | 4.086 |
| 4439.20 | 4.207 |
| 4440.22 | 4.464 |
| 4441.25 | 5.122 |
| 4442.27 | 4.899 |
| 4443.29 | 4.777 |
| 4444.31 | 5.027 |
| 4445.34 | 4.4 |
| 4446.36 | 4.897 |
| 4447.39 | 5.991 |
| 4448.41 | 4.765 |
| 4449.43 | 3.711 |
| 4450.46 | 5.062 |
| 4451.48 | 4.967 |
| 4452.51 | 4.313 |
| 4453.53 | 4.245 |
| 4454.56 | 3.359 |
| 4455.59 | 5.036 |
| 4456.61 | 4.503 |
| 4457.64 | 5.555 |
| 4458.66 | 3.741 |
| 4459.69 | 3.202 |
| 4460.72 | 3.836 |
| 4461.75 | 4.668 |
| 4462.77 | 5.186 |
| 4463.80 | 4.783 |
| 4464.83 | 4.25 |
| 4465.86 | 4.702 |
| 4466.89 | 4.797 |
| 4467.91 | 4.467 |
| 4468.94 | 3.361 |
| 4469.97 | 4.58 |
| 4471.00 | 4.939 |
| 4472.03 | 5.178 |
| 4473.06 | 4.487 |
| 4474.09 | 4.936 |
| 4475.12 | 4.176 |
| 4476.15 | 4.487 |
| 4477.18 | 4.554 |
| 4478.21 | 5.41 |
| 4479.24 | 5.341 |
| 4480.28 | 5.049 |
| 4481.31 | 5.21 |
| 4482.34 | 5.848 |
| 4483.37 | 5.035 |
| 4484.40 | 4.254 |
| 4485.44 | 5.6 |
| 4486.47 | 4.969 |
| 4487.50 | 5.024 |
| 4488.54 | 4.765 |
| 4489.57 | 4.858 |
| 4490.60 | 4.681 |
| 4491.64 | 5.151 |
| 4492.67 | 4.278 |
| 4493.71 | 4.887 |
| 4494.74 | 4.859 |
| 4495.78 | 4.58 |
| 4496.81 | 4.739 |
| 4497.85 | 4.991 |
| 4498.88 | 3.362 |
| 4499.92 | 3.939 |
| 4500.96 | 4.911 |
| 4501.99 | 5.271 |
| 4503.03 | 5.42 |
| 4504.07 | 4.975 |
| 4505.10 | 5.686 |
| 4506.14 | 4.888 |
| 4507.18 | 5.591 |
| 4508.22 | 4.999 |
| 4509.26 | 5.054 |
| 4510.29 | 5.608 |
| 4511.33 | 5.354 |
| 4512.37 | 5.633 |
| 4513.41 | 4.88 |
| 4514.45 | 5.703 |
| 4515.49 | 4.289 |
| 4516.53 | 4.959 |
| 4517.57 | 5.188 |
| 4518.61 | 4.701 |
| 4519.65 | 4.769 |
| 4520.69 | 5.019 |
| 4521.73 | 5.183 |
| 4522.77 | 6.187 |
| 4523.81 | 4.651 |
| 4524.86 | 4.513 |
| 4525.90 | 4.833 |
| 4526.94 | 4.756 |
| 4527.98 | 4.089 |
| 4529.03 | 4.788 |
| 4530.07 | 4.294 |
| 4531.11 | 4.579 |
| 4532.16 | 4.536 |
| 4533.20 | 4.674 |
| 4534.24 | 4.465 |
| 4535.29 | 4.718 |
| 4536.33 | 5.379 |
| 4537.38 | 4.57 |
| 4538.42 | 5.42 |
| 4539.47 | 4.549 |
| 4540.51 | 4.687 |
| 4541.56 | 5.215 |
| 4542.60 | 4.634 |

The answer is 1.4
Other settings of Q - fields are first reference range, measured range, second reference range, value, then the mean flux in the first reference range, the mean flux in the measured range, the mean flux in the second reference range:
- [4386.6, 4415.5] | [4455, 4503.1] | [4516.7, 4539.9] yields -1.46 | 4.19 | 4.71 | 4.81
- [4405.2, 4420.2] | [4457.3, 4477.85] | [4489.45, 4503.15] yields 0.29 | 4.32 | 4.49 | 4.68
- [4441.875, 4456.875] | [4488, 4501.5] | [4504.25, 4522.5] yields 1.07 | 4.67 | 4.62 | 5.16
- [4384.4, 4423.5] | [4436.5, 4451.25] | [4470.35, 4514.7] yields -0.35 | 4.22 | 4.67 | 4.96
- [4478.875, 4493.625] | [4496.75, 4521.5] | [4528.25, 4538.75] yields -0.75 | 4.99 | 5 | 4.71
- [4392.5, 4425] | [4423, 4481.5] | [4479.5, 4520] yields 0.19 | 4.32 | 4.62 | 4.98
